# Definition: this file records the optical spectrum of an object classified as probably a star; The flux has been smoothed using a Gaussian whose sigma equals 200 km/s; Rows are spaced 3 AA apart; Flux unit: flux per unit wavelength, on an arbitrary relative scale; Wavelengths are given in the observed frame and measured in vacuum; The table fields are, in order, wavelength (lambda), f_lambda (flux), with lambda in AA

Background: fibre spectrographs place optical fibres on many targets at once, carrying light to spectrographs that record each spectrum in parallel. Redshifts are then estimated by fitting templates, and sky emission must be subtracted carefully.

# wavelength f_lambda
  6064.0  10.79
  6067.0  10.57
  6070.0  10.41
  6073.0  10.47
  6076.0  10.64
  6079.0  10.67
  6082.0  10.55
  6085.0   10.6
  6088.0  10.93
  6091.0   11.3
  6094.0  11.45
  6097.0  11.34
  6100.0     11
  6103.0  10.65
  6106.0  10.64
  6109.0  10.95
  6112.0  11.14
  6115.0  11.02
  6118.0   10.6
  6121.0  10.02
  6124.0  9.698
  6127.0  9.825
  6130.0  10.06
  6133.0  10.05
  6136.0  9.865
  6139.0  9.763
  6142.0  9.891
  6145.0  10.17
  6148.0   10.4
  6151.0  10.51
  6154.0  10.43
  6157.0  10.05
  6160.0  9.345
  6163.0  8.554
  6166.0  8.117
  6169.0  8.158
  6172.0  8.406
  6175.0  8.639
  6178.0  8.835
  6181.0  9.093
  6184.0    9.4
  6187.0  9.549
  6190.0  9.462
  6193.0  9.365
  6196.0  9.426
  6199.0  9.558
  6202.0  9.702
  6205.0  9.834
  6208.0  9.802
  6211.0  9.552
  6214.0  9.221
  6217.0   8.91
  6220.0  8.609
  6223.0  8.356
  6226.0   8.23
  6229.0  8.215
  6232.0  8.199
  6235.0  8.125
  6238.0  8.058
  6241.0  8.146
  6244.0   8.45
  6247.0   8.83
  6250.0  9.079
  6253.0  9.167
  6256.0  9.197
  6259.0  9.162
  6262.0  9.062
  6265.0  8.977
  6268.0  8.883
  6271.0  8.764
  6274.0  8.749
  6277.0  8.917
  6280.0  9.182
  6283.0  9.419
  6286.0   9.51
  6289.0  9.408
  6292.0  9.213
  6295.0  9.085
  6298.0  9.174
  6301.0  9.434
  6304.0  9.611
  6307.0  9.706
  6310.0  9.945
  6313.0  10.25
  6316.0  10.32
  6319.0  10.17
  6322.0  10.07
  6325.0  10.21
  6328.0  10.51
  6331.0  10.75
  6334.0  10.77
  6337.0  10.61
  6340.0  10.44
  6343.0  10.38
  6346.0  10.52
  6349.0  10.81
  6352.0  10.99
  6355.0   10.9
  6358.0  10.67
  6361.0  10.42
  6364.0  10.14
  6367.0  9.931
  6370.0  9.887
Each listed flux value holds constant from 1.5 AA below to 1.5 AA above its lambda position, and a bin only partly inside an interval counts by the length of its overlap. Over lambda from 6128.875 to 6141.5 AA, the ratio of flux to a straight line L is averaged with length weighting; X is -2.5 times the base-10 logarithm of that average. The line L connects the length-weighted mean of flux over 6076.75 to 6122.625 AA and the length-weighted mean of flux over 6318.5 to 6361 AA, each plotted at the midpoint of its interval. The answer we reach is 0.09 mag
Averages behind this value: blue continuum 10.9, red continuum 10.6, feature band 9.93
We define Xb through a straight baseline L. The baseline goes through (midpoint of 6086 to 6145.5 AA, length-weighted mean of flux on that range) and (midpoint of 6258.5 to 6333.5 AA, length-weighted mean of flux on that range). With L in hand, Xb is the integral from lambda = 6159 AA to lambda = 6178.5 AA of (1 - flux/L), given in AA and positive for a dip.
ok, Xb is 3.23 AA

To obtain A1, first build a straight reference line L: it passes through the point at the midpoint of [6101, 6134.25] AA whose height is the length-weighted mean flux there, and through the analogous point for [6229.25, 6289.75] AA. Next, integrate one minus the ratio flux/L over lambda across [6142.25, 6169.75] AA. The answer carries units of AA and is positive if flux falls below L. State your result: 1.2 AA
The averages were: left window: 10.4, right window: 8.84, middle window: 9.58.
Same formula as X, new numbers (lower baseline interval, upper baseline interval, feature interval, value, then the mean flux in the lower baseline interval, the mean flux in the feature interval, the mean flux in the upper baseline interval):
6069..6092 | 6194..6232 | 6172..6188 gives 0.054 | 10.7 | 9.02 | 9.08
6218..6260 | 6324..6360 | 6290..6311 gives 0.040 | 8.56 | 9.44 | 10.6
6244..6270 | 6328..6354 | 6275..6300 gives 0.043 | 9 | 9.23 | 10.7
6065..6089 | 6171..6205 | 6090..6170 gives -0.023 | 10.6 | 10.2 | 9.26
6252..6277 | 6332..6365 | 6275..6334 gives 0.002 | 8.99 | 9.75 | 10.6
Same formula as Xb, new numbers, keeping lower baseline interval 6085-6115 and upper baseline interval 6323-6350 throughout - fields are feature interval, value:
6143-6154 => 0.6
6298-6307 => 0.9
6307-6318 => 0.5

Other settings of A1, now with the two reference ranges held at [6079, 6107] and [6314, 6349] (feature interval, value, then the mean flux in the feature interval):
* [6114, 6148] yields 2.4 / 10.1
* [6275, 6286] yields 1.4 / 9.2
